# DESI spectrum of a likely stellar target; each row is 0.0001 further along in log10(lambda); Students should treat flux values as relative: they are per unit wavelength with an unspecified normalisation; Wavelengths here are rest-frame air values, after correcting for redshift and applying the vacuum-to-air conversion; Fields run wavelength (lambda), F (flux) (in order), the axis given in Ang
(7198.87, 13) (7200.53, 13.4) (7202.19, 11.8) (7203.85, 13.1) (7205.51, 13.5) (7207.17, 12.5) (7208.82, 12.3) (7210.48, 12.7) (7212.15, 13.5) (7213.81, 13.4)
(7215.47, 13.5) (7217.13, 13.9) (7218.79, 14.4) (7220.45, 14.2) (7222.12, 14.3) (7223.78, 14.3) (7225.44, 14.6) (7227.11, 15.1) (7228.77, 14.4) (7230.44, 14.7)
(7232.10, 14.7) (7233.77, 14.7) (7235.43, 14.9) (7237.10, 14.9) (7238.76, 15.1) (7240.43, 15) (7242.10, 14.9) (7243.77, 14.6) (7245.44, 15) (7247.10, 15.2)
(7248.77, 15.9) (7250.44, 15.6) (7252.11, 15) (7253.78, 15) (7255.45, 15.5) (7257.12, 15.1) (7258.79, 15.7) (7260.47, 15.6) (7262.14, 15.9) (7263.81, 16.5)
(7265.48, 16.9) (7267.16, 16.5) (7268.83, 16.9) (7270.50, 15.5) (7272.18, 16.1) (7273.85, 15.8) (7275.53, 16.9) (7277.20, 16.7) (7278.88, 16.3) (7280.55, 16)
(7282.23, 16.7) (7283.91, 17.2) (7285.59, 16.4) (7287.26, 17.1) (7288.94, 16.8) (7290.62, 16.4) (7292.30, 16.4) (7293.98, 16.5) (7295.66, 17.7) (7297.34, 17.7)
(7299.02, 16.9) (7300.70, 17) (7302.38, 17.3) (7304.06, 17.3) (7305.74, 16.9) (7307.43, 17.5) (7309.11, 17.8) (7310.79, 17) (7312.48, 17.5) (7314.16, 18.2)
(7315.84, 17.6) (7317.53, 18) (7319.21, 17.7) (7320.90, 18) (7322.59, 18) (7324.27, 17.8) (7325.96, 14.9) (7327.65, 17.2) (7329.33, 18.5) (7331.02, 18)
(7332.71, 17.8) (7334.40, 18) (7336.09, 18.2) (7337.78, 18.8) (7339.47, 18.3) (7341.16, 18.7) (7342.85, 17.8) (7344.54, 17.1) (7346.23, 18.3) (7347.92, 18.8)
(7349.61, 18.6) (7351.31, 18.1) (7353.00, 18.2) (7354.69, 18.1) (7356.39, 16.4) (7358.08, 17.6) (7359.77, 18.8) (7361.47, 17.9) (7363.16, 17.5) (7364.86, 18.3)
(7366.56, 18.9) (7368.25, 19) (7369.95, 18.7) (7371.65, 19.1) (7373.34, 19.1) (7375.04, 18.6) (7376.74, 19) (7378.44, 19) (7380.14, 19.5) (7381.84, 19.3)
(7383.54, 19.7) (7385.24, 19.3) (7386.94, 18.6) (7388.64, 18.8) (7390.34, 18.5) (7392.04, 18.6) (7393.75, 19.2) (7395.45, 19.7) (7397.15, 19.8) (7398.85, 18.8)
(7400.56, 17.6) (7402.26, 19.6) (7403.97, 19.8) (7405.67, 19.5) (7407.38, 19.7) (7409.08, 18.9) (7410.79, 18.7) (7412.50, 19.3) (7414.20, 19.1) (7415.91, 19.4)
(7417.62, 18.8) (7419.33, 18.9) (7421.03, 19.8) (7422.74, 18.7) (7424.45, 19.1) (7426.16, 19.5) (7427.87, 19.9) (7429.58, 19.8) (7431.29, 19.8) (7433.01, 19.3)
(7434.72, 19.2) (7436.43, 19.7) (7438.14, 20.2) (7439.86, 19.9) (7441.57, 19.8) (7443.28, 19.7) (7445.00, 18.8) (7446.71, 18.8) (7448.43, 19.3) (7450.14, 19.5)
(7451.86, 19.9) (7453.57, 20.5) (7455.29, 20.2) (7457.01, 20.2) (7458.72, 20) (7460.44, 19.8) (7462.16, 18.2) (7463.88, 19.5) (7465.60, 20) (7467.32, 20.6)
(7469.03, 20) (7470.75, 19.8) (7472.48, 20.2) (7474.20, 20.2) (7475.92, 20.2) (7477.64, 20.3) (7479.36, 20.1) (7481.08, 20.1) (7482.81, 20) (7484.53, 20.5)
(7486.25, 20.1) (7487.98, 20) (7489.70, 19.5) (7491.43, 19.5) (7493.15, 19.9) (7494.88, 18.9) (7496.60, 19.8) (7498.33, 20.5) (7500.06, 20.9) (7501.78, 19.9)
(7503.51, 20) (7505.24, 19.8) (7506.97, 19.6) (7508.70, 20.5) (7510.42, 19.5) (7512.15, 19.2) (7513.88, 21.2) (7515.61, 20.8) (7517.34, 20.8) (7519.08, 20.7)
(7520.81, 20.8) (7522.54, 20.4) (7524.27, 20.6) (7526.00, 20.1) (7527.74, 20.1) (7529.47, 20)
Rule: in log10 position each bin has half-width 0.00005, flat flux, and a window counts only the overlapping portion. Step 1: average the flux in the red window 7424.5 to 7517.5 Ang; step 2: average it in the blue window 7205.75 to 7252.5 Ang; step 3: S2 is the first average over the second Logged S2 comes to 1.38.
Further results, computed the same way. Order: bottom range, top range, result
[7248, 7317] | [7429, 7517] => 1.20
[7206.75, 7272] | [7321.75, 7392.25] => 1.23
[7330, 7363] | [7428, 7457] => 1.09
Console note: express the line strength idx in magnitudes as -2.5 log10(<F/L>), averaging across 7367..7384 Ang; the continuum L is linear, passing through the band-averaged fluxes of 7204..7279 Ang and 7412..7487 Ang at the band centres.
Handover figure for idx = -0.063 mag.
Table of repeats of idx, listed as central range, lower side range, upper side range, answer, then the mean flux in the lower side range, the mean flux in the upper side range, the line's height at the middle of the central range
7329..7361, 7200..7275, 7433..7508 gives -0.062 mag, 14.7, 19.8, 17.1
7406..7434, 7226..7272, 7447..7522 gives -0.031 mag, 15.4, 20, 18.7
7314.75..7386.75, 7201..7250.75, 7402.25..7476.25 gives -0.055 mag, 14.2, 19.6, 17.4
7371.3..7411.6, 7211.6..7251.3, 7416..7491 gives -0.047 mag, 14.6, 19.7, 18.3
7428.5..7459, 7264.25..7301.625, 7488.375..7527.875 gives -0.031 mag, 16.7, 20.1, 19.1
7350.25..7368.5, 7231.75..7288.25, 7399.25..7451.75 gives -0.008 mag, 15.8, 19.3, 17.9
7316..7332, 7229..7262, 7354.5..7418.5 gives -0.023 mag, 15.1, 18.9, 17.2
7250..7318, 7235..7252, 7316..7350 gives -0.016 mag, 15.1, 17.9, 16.4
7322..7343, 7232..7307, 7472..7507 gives -0.040 mag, 16.1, 20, 17.2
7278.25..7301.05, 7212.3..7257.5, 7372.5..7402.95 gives -0.035 mag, 14.7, 19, 16.3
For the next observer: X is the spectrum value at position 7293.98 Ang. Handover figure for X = 16.5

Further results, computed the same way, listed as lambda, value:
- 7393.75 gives 19.2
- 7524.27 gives 20.6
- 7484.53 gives 20.5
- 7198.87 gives 13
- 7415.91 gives 19.4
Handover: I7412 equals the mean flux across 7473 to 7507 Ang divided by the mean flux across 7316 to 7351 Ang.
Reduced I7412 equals 1.12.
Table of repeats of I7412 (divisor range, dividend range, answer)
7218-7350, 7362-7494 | 1.18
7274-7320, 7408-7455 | 1.14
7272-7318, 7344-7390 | 1.09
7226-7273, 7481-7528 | 1.31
